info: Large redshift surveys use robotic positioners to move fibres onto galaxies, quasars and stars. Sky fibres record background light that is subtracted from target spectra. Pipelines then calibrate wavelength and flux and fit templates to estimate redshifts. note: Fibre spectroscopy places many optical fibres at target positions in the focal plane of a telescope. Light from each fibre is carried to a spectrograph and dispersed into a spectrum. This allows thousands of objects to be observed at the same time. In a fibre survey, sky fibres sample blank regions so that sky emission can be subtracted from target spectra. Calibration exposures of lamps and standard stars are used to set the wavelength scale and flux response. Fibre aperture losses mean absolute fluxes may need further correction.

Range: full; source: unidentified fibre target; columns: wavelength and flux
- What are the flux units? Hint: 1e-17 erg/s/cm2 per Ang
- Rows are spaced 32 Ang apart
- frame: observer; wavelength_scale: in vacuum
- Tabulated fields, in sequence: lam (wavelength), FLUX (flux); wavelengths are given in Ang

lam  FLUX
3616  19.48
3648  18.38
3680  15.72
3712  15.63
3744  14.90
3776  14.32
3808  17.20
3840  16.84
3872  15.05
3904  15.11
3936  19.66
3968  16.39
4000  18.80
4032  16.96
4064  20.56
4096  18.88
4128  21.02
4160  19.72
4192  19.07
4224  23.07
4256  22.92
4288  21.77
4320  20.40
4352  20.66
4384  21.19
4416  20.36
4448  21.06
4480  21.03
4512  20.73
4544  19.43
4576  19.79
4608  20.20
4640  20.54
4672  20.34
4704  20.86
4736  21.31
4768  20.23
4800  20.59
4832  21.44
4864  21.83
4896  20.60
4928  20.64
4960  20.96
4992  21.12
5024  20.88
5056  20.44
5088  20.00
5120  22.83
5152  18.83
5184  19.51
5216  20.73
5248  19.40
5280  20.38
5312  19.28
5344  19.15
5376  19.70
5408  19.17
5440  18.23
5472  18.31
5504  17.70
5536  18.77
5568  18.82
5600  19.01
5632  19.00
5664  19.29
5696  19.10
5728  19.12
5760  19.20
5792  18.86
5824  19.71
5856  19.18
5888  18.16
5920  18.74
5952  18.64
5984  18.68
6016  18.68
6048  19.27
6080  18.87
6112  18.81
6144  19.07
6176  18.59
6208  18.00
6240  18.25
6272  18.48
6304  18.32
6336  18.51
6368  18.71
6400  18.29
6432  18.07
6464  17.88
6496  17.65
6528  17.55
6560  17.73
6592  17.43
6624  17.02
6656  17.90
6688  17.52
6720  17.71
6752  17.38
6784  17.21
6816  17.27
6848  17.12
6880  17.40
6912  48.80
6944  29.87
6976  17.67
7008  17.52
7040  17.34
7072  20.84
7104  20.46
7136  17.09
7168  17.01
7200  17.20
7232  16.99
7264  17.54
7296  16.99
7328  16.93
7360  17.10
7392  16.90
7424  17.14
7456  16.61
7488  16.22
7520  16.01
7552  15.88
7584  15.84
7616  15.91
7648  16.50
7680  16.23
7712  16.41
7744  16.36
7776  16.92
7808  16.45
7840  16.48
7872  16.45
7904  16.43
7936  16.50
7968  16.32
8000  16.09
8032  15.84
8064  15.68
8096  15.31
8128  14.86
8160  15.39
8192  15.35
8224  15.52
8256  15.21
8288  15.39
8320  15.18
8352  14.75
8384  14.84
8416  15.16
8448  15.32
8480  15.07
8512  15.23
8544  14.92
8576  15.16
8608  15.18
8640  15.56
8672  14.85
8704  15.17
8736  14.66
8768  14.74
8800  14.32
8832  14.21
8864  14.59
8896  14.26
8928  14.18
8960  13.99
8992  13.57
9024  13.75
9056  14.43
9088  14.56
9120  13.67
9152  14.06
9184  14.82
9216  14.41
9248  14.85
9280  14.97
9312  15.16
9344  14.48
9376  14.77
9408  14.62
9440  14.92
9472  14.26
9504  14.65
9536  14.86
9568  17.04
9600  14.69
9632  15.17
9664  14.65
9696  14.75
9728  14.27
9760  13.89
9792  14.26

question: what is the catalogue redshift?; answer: 0.05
